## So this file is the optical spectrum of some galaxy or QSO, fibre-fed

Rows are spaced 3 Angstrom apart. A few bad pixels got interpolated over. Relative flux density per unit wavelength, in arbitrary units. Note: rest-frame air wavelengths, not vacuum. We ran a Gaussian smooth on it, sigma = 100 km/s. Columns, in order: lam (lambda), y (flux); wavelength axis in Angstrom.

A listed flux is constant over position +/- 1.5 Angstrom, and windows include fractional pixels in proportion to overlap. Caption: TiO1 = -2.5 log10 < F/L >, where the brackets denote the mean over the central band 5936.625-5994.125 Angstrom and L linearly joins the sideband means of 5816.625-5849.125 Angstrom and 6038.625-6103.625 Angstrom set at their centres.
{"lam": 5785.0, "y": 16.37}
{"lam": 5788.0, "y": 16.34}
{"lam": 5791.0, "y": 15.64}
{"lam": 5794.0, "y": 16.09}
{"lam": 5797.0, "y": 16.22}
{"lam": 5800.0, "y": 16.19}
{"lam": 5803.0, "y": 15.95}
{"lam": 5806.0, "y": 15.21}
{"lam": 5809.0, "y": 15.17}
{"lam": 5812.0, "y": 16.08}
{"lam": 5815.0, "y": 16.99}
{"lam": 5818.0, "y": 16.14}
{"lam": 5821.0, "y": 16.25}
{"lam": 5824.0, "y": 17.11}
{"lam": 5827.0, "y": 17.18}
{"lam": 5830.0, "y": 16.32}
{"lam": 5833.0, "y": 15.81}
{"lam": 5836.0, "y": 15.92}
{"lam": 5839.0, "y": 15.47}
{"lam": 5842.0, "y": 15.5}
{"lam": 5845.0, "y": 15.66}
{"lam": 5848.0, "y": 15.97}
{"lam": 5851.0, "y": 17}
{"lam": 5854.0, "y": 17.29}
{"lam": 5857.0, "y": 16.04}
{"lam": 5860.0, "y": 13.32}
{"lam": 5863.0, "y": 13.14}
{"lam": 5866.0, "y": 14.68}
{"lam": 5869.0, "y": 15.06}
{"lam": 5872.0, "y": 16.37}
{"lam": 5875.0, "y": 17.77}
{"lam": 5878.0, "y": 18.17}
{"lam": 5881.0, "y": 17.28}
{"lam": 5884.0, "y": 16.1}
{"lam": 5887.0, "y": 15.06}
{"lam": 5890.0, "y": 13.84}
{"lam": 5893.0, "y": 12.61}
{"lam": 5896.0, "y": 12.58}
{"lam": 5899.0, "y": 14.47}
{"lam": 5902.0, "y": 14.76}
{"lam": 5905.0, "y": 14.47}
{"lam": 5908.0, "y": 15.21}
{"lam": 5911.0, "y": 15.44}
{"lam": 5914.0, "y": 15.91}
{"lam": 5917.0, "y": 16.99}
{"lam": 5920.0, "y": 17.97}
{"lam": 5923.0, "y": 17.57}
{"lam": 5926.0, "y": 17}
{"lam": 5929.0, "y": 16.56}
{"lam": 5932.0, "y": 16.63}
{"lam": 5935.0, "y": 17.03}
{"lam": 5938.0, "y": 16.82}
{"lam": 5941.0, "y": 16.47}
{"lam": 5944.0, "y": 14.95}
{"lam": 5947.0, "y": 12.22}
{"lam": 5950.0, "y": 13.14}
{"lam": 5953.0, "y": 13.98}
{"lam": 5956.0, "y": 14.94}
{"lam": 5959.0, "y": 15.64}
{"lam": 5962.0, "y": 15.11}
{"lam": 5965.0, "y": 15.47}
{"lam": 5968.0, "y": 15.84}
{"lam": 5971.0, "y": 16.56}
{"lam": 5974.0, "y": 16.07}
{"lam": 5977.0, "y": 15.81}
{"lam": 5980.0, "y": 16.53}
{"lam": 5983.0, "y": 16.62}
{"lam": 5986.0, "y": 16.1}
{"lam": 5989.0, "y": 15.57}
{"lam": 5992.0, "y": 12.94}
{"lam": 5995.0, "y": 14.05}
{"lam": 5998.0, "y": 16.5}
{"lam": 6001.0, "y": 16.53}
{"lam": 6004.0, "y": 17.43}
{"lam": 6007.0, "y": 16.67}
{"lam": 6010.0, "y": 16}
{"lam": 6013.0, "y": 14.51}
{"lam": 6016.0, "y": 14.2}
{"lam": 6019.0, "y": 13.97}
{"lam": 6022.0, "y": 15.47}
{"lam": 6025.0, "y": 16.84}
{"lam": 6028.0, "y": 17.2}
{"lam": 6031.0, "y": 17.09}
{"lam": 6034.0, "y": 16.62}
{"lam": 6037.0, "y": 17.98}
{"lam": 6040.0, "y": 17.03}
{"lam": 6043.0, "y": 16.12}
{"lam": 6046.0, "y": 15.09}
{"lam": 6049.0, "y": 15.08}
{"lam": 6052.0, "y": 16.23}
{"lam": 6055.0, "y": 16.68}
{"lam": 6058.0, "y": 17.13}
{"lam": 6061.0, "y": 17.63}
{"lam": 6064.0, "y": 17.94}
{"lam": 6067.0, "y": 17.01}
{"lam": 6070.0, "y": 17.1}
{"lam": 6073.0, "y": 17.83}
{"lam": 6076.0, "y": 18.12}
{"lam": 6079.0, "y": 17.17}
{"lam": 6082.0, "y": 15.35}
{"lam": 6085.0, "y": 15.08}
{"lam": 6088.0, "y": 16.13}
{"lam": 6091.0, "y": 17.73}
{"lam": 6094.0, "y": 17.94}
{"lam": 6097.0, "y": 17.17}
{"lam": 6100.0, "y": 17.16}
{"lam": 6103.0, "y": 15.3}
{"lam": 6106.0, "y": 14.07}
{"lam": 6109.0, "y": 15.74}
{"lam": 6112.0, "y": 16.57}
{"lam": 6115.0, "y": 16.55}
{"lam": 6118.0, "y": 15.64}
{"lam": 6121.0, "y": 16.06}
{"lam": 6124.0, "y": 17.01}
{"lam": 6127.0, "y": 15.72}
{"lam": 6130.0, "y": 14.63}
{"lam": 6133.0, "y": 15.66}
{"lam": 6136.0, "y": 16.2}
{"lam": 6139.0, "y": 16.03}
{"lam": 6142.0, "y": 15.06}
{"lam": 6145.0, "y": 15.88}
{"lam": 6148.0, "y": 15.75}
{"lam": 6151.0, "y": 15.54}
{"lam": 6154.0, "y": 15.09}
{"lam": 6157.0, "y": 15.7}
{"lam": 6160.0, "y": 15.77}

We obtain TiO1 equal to 0.08 mag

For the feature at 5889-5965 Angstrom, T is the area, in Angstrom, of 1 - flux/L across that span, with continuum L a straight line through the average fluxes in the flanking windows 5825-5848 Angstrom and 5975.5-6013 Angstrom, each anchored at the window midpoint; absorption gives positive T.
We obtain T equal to 2.9 Angstrom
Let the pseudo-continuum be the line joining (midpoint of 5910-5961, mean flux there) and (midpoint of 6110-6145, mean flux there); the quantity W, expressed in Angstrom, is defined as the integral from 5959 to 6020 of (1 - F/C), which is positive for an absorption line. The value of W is 0.8 Angstrom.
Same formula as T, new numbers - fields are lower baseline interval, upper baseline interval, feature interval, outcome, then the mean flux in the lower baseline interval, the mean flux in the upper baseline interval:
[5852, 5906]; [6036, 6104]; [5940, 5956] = 1.64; 15.2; 16.8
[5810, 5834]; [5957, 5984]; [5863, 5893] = 1.01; 16.5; 15.9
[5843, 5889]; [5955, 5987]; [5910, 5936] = -1.50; 15.9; 15.9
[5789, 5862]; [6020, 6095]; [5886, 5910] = 3.11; 16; 16.8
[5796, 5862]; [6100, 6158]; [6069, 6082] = -1.26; 16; 15.7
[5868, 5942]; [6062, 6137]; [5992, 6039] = 0.70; 15.9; 16.4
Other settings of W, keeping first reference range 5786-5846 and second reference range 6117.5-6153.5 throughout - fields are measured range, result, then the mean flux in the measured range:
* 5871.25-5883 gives -1.03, 17.4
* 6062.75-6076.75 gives -1.55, 17.6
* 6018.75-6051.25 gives -0.95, 16.3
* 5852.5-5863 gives 0.54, 15.2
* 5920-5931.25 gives -0.83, 17.1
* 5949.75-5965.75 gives 1.13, 14.8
